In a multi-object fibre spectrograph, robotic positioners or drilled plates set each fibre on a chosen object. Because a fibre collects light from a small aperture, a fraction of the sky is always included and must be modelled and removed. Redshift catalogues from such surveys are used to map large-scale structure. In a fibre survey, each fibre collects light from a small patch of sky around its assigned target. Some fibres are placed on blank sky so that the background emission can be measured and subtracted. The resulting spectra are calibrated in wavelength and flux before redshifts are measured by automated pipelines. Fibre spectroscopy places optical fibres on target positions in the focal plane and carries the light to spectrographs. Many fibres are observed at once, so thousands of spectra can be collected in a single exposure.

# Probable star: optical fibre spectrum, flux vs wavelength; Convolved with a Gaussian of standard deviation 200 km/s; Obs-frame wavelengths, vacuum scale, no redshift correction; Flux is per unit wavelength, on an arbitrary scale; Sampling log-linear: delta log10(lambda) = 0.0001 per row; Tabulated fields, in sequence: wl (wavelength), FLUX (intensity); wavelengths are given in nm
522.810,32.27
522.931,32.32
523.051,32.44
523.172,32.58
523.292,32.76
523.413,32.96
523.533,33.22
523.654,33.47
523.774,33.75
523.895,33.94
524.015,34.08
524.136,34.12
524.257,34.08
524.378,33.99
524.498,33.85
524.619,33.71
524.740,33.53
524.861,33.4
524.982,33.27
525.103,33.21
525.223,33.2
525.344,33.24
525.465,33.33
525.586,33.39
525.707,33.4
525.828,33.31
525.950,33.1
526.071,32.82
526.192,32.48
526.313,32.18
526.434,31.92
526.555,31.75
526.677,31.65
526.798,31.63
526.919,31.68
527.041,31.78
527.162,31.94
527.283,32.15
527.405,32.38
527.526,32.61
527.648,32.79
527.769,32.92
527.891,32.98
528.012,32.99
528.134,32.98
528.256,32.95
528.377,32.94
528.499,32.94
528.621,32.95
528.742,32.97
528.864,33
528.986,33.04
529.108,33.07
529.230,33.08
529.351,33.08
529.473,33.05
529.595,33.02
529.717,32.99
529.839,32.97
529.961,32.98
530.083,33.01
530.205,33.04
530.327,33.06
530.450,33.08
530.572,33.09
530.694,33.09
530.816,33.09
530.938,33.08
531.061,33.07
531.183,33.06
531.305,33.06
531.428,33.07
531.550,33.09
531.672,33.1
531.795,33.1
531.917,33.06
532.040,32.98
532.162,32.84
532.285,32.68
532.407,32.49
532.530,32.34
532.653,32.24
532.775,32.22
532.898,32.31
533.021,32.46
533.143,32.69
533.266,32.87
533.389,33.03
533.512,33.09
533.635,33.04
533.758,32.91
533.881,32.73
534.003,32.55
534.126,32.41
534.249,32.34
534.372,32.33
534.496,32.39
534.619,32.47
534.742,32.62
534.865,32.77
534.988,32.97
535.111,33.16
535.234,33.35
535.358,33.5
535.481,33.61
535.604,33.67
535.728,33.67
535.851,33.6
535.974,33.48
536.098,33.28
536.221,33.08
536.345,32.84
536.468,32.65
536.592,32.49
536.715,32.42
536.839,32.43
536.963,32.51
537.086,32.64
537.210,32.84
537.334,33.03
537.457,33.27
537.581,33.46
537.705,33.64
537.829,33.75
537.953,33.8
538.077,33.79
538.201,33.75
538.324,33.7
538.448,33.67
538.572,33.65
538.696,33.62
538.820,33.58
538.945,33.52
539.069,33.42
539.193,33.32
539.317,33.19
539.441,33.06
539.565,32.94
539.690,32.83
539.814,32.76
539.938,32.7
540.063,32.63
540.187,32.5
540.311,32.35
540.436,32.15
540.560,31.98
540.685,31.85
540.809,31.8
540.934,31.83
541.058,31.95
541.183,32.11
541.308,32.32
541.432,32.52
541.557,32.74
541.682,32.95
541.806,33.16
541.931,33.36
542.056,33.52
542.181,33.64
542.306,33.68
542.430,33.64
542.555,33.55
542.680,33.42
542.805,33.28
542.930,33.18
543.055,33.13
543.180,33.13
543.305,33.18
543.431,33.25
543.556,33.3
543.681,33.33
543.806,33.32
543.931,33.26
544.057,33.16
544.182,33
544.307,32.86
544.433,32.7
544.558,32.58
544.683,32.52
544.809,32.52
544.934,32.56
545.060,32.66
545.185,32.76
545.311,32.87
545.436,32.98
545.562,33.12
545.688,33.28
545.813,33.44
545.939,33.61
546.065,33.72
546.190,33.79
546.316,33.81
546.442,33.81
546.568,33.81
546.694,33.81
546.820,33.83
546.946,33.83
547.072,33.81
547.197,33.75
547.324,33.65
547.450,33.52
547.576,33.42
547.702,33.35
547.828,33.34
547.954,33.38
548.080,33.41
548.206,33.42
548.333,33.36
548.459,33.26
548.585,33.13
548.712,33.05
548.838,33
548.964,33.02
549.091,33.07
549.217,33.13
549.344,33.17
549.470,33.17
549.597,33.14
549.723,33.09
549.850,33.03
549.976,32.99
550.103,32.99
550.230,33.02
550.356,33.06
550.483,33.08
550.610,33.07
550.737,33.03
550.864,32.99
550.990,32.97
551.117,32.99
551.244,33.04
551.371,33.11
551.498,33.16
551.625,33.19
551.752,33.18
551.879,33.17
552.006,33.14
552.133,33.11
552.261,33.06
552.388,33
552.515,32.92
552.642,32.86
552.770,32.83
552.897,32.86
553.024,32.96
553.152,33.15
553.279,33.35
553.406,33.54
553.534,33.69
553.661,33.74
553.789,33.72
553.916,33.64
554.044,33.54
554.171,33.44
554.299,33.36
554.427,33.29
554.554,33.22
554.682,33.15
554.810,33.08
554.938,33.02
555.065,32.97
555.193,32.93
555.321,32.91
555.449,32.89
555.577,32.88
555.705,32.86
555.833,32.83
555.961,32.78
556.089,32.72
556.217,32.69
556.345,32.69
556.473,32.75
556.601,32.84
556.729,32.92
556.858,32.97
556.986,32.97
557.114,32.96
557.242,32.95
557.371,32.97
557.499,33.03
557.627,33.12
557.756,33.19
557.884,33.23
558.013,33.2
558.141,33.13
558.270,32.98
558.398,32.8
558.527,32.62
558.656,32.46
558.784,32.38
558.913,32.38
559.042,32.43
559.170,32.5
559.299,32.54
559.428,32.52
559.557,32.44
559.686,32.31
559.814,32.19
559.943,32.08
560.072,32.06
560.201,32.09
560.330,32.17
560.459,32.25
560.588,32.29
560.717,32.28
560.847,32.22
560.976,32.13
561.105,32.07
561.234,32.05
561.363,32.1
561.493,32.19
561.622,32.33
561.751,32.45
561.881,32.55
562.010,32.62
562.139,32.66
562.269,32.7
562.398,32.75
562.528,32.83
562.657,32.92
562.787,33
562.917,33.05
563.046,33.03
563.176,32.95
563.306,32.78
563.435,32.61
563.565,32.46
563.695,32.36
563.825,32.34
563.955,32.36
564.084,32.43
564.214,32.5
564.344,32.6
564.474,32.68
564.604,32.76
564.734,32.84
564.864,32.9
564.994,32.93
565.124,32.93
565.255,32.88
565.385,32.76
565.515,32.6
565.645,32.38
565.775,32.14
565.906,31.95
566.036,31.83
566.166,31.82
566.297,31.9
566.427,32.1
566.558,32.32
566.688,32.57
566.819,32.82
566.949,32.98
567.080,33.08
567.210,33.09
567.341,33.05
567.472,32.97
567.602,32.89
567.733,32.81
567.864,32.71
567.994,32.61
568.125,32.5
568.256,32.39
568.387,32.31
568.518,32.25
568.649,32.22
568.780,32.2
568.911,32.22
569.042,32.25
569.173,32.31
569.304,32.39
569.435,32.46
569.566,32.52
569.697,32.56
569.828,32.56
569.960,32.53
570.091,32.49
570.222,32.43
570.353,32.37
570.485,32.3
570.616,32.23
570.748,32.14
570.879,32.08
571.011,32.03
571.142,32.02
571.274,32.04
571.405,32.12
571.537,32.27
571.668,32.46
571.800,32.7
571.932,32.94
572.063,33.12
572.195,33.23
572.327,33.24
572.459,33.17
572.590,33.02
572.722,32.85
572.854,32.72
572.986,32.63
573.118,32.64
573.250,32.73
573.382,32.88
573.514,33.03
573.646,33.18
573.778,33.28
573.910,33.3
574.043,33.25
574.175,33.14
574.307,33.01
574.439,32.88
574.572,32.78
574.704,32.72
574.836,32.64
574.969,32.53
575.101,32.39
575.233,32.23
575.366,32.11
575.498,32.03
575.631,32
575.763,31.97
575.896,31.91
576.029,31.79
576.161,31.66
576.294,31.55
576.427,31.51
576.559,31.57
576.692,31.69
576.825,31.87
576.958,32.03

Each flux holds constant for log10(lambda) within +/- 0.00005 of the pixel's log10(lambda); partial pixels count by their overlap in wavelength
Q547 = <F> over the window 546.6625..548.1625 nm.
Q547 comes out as 33.6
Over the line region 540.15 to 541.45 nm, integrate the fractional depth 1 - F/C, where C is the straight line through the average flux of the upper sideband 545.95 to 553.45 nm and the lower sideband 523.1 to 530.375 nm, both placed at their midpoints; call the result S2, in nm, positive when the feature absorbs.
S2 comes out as 0.04 nm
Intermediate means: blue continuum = 33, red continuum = 33.3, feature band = 32.1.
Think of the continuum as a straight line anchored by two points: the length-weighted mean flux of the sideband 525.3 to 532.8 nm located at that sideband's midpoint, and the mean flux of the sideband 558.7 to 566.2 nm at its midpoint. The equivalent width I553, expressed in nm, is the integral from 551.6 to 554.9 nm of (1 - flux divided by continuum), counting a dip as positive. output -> -0.07 nm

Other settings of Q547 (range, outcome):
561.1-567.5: 32.6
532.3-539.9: 33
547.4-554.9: 33.2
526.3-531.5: 32.8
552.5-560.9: 32.9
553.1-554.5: 33.5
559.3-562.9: 32.4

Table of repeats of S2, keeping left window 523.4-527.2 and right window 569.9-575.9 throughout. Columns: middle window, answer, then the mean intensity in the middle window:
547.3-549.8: -0.03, 33.3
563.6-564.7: 0.01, 32.5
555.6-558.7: -0.01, 32.9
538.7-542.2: 0.02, 32.7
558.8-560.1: 0.02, 32.4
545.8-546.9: -0.03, 33.7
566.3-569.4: 0.01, 32.6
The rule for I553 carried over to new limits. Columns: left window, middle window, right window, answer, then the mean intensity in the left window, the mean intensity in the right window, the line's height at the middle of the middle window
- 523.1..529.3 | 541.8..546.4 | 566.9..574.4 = -0.05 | 33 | 32.6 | 32.8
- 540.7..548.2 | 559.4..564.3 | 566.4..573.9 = 0.05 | 33.2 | 32.6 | 32.8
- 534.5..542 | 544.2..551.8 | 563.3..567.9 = -0.09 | 33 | 32.6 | 32.8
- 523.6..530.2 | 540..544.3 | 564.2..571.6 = -0.01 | 33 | 32.5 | 32.8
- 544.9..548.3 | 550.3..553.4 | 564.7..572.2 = 0.01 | 33.4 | 32.5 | 33.2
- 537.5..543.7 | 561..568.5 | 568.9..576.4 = 0.02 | 33.1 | 32.5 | 32.7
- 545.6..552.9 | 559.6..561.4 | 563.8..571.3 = 0.03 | 33.3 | 32.5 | 32.8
